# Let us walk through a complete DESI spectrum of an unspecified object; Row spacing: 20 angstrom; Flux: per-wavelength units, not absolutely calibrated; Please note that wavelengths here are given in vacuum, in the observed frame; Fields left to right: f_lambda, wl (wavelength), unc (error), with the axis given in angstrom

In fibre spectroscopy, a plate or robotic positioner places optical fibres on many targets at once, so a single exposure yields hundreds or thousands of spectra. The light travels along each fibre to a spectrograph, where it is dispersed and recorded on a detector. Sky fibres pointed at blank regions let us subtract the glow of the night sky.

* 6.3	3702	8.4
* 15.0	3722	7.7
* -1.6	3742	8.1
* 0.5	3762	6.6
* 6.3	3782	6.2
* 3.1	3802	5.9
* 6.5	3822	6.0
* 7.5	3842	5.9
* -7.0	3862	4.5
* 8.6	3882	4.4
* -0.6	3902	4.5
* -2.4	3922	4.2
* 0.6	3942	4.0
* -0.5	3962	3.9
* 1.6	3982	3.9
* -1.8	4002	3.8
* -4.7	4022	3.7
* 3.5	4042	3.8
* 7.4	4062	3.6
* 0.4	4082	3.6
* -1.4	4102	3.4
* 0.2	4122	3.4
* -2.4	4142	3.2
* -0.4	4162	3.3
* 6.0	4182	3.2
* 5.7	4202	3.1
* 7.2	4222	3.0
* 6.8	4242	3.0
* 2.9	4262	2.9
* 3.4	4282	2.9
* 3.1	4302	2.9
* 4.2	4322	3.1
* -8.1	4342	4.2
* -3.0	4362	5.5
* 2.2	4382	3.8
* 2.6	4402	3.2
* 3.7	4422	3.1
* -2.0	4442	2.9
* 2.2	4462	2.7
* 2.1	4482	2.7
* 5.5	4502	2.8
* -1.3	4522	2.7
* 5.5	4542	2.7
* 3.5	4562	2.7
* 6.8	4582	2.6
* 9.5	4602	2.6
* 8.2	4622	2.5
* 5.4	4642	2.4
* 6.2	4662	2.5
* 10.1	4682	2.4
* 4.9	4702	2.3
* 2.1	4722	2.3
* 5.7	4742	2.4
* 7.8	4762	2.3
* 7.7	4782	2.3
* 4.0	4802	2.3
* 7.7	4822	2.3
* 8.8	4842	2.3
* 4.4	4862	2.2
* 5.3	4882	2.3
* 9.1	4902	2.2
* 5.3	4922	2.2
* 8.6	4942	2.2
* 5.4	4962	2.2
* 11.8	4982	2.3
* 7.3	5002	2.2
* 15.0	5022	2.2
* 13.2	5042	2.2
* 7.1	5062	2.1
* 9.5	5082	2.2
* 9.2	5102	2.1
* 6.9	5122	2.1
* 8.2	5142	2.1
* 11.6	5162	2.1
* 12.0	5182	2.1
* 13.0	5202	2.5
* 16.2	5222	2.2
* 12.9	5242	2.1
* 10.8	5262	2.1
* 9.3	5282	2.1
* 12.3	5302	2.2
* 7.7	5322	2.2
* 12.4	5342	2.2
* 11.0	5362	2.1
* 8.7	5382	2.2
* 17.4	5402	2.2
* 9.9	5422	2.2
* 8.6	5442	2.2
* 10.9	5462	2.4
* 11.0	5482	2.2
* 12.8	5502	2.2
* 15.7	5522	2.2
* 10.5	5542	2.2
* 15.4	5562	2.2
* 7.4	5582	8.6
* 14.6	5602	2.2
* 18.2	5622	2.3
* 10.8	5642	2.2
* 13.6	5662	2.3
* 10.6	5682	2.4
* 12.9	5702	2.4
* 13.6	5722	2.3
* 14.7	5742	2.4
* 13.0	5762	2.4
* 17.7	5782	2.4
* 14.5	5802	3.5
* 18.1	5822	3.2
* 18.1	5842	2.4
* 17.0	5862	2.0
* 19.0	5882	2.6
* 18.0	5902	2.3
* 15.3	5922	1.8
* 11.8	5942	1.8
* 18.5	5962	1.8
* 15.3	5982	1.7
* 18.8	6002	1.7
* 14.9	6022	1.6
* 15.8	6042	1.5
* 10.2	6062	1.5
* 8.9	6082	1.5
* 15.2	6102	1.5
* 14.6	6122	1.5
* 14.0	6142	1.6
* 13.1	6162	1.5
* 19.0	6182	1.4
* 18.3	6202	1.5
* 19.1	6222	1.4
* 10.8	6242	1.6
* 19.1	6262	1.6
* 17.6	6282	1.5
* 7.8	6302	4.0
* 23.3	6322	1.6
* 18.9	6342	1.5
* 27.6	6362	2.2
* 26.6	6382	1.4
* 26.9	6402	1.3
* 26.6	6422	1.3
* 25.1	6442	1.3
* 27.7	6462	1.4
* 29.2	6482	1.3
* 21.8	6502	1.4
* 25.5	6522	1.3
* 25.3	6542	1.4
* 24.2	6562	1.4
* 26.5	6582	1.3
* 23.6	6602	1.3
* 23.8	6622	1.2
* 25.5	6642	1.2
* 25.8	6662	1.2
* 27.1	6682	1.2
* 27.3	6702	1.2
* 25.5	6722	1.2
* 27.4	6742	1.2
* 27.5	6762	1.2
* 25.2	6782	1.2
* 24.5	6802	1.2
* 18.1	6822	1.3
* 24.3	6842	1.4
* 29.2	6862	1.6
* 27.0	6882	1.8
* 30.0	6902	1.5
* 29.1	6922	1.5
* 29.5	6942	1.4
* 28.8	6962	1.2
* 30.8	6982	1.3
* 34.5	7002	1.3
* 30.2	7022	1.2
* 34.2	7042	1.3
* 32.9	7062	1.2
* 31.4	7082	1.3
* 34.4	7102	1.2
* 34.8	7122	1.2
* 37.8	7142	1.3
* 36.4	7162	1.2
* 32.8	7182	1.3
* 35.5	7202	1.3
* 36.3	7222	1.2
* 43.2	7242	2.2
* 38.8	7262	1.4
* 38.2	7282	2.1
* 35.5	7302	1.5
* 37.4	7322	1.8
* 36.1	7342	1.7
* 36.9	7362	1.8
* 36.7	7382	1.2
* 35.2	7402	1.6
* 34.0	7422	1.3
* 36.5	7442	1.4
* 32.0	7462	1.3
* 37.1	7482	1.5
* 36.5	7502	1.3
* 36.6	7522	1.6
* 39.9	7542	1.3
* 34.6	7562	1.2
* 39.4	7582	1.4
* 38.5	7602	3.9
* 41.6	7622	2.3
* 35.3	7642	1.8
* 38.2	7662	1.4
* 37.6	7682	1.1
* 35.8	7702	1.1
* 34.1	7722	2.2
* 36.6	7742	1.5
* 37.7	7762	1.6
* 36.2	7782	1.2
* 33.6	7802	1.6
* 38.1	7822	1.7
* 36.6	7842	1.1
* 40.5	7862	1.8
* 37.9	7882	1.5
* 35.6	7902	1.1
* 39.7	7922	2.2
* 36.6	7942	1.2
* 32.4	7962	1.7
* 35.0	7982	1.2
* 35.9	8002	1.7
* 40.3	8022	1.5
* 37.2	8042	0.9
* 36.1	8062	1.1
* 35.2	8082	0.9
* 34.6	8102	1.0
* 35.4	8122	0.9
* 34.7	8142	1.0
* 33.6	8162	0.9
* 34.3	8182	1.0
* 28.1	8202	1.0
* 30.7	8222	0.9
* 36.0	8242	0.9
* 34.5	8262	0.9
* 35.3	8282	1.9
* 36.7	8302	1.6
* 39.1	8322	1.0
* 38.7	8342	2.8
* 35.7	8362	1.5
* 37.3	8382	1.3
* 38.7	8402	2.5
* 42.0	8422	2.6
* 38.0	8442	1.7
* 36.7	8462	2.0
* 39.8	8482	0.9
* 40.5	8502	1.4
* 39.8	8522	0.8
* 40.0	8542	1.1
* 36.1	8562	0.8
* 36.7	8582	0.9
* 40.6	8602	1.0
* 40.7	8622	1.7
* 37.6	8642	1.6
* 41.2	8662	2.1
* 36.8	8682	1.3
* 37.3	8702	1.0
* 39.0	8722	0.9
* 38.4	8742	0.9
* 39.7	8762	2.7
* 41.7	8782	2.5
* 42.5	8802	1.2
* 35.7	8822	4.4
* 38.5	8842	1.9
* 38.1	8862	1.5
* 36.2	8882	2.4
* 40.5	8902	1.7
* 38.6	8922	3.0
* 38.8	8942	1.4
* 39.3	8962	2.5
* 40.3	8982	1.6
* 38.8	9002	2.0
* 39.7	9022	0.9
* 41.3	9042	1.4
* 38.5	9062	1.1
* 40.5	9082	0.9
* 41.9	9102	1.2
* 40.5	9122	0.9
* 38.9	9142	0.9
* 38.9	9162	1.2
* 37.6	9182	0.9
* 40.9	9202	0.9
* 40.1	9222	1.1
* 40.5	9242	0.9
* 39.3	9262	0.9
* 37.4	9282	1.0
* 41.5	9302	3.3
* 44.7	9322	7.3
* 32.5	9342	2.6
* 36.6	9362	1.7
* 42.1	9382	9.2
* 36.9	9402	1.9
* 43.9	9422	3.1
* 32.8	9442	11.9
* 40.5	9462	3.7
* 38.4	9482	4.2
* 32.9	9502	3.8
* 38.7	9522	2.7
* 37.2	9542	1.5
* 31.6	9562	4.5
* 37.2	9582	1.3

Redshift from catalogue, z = 0.59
